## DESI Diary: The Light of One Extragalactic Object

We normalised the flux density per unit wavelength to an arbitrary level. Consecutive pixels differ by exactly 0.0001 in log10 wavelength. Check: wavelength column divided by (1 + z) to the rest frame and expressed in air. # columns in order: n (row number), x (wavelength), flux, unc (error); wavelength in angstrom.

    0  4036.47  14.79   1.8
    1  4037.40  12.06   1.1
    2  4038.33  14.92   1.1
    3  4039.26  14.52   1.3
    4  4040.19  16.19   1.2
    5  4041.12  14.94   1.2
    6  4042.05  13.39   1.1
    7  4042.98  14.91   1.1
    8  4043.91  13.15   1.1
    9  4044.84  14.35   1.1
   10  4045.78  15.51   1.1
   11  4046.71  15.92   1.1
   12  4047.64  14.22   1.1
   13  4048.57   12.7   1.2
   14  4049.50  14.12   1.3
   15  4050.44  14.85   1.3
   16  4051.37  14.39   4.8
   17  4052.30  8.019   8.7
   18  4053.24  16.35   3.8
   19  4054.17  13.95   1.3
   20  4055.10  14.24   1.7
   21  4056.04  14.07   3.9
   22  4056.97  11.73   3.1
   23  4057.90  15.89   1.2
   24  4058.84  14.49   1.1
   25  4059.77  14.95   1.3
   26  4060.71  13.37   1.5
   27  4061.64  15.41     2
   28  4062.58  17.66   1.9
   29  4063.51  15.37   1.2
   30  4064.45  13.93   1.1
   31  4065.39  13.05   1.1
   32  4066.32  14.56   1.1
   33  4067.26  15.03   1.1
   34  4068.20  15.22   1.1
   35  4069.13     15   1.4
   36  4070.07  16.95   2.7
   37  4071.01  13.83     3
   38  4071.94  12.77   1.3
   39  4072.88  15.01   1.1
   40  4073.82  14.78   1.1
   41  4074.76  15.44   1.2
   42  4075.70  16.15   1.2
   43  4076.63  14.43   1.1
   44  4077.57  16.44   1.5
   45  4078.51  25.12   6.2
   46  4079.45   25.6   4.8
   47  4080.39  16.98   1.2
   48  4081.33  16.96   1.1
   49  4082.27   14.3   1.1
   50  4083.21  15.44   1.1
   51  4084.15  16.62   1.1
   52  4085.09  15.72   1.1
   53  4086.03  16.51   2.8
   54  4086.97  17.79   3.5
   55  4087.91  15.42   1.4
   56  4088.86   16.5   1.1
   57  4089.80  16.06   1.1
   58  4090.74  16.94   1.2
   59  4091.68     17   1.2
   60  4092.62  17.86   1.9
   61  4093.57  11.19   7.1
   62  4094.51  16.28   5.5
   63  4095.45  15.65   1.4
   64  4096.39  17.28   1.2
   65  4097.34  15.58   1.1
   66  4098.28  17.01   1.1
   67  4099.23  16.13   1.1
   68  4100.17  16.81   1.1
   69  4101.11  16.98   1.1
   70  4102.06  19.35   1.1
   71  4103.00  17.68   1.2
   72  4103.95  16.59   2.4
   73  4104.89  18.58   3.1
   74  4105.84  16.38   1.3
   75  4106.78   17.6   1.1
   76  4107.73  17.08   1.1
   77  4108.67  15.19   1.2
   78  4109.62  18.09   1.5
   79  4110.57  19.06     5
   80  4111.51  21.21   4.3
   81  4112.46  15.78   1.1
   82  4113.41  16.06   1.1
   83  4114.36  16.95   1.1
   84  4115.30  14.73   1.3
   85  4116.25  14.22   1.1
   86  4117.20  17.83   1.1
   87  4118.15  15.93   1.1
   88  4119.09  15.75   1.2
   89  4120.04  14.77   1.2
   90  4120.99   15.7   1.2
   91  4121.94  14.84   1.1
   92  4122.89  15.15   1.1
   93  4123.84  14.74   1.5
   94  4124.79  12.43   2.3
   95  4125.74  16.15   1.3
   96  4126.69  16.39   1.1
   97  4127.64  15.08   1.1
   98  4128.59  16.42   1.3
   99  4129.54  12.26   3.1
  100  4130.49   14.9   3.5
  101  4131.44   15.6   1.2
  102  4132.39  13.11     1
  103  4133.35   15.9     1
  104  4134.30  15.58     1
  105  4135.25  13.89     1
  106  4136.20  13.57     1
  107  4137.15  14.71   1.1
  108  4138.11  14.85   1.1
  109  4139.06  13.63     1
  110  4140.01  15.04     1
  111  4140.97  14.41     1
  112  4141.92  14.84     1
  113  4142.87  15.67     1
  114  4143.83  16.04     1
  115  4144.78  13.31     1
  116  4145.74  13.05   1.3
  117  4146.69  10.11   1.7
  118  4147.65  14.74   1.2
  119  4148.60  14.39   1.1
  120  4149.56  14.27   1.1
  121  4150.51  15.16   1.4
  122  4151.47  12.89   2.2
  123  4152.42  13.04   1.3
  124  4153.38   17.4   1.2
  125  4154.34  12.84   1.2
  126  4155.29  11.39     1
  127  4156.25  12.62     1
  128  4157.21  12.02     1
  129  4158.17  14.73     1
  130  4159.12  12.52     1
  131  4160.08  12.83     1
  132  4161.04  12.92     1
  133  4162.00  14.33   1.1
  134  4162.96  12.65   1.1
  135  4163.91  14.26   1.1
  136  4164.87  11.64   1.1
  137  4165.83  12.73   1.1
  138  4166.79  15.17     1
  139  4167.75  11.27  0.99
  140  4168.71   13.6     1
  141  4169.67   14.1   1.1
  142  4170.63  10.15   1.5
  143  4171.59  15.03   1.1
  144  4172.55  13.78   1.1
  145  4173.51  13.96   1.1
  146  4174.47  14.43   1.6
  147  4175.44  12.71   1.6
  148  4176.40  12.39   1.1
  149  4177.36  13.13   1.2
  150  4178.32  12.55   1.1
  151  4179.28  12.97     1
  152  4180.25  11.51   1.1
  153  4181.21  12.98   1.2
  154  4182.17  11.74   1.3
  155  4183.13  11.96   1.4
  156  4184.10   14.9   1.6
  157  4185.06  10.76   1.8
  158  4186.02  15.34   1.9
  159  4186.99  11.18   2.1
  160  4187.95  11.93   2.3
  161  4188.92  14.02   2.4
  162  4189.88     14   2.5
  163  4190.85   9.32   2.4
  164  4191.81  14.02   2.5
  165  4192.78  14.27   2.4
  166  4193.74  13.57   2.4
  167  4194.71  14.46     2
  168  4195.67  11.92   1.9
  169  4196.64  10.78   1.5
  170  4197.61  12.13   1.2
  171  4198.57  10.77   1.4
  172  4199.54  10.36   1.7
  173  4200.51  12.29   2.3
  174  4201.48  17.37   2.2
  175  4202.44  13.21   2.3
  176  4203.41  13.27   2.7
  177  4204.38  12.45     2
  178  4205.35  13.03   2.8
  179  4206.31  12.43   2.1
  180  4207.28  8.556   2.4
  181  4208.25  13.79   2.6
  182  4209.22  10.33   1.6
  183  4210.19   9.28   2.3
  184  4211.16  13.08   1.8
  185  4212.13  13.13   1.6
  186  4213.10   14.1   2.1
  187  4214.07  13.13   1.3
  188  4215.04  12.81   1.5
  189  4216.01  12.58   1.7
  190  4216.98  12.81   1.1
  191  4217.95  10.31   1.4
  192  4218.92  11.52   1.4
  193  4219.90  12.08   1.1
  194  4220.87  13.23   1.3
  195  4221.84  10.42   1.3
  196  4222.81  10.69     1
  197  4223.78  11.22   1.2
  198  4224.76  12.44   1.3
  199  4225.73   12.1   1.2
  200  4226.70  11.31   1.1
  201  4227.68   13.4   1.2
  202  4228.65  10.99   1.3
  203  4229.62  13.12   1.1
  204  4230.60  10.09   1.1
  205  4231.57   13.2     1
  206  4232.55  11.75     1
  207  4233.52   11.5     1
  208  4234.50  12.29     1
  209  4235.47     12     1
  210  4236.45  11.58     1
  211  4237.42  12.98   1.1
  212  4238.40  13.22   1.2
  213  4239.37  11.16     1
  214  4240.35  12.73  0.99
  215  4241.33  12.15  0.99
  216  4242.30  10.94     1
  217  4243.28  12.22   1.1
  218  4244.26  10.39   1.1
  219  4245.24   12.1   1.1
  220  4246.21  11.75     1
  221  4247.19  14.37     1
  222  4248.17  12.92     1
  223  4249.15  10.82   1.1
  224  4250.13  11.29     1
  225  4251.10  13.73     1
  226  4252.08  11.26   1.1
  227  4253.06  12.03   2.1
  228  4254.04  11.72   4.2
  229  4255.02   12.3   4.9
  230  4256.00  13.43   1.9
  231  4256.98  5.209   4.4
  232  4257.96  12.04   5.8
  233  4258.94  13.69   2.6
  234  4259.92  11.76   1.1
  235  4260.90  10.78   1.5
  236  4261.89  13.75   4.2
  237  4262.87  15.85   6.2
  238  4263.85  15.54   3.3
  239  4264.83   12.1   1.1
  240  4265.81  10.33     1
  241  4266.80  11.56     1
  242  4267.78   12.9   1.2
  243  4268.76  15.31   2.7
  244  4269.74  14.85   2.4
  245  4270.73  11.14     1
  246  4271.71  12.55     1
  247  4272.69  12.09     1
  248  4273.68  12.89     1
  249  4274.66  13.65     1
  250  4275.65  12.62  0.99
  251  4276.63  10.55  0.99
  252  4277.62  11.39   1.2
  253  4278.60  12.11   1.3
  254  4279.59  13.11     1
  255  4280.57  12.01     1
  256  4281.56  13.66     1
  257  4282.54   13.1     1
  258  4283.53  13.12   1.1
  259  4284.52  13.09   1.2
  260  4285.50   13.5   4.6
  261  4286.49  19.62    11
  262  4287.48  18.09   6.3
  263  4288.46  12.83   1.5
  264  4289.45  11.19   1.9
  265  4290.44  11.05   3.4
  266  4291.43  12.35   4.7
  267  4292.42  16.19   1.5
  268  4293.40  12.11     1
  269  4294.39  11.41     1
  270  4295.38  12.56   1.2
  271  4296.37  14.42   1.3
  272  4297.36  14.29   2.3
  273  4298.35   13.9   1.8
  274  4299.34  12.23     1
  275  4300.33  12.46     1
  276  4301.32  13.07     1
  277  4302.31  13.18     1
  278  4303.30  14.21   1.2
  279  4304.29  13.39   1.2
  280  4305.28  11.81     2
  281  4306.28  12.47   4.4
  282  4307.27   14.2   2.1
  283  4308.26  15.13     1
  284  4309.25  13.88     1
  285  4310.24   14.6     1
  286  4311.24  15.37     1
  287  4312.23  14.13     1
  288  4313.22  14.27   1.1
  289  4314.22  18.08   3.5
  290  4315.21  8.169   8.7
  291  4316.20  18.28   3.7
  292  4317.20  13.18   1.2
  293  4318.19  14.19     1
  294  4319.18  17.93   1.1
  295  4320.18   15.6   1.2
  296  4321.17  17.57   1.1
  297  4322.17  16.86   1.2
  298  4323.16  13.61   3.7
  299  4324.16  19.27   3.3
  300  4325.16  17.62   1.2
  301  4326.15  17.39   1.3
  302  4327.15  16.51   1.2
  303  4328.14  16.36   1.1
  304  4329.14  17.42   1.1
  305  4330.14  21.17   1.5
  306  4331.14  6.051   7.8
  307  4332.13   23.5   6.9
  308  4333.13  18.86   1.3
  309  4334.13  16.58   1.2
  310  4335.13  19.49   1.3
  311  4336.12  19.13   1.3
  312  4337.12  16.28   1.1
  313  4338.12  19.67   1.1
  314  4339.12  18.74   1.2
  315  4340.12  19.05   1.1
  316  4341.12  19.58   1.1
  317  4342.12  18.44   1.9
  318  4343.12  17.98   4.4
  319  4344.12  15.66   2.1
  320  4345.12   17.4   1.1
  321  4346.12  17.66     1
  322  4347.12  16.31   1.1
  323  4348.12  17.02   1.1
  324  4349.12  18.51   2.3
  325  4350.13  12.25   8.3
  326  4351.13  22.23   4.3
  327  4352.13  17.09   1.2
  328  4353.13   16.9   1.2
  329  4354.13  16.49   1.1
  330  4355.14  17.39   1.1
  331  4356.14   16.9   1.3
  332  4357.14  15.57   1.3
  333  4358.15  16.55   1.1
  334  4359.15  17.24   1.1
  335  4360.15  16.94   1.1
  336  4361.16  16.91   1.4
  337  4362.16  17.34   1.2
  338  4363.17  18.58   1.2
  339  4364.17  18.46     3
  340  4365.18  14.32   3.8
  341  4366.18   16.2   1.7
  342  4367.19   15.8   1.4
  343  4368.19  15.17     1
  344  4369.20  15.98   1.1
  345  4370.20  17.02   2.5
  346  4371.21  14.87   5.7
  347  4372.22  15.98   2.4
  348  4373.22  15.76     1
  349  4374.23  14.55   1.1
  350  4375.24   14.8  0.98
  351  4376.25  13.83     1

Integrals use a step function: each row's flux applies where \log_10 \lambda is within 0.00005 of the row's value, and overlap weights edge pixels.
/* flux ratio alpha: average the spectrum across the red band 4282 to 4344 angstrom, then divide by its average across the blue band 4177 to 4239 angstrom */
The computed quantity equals 1.24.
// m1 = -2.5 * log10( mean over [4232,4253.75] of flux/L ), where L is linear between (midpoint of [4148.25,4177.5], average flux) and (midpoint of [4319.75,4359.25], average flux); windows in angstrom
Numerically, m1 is 0.25 mag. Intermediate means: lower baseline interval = 13.4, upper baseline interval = 17.4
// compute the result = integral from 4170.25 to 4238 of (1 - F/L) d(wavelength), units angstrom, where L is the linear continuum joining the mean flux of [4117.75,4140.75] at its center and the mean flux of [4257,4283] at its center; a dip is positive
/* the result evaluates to 6.15 angstrom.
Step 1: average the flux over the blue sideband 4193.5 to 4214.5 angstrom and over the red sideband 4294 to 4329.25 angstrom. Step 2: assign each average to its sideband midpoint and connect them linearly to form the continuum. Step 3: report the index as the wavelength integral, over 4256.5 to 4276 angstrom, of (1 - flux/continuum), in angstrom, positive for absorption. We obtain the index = 1.7 angstrom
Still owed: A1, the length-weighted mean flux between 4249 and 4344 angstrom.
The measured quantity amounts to 14.3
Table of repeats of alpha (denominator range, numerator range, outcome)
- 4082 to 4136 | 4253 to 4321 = 0.83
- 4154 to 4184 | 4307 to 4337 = 1.25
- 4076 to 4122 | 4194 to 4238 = 0.72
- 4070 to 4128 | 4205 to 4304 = 0.76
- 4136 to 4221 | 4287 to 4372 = 1.22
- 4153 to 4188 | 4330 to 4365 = 1.34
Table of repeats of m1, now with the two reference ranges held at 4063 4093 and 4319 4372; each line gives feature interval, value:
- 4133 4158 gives 0.17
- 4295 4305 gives 0.26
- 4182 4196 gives 0.27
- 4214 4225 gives 0.37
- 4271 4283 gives 0.33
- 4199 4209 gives 0.30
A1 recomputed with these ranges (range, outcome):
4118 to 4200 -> 13.6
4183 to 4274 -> 12.3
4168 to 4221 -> 12.6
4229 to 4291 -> 12.5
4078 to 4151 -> 15.9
